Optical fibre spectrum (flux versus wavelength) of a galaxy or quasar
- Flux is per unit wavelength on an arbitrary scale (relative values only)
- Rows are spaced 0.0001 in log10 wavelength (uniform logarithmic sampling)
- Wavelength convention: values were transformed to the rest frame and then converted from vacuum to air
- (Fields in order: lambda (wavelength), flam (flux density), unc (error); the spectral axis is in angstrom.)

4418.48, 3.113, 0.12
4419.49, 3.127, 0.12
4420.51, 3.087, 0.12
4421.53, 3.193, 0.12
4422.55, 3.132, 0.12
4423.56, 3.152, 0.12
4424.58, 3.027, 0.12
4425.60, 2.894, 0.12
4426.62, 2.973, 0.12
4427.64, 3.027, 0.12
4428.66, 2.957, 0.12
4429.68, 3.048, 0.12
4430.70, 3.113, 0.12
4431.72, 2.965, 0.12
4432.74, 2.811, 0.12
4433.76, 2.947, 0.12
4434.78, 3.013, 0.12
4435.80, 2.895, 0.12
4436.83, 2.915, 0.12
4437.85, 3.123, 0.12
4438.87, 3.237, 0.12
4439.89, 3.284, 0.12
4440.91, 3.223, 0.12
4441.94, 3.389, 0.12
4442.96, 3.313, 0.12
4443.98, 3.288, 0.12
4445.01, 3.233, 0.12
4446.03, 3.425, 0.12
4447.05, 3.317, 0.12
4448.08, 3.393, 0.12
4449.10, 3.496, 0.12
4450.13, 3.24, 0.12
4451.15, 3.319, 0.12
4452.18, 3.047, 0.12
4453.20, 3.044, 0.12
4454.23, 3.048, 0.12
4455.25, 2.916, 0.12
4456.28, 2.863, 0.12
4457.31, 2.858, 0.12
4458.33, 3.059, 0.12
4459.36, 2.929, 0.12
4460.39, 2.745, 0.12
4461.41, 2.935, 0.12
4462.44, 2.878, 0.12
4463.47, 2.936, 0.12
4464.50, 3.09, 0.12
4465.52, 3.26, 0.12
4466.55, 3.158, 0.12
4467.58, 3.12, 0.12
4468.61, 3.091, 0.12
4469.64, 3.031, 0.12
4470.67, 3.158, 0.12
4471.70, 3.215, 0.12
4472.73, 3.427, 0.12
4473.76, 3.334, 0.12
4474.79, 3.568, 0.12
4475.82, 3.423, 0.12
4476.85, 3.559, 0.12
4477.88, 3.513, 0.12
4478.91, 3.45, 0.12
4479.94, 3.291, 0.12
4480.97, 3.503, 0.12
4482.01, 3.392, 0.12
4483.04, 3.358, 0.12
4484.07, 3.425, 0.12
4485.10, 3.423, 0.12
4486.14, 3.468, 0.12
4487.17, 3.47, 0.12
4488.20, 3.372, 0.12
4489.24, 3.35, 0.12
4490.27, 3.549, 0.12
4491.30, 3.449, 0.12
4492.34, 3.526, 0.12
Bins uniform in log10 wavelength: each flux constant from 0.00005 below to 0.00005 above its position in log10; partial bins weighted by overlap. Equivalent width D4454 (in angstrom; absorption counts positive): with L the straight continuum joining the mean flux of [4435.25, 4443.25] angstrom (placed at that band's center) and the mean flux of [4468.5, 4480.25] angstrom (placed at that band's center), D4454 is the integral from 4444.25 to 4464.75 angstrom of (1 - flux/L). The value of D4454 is 0.97 angstrom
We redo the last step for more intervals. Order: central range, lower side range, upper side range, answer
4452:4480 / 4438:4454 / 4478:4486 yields 1.8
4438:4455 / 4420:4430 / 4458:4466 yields -1.4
